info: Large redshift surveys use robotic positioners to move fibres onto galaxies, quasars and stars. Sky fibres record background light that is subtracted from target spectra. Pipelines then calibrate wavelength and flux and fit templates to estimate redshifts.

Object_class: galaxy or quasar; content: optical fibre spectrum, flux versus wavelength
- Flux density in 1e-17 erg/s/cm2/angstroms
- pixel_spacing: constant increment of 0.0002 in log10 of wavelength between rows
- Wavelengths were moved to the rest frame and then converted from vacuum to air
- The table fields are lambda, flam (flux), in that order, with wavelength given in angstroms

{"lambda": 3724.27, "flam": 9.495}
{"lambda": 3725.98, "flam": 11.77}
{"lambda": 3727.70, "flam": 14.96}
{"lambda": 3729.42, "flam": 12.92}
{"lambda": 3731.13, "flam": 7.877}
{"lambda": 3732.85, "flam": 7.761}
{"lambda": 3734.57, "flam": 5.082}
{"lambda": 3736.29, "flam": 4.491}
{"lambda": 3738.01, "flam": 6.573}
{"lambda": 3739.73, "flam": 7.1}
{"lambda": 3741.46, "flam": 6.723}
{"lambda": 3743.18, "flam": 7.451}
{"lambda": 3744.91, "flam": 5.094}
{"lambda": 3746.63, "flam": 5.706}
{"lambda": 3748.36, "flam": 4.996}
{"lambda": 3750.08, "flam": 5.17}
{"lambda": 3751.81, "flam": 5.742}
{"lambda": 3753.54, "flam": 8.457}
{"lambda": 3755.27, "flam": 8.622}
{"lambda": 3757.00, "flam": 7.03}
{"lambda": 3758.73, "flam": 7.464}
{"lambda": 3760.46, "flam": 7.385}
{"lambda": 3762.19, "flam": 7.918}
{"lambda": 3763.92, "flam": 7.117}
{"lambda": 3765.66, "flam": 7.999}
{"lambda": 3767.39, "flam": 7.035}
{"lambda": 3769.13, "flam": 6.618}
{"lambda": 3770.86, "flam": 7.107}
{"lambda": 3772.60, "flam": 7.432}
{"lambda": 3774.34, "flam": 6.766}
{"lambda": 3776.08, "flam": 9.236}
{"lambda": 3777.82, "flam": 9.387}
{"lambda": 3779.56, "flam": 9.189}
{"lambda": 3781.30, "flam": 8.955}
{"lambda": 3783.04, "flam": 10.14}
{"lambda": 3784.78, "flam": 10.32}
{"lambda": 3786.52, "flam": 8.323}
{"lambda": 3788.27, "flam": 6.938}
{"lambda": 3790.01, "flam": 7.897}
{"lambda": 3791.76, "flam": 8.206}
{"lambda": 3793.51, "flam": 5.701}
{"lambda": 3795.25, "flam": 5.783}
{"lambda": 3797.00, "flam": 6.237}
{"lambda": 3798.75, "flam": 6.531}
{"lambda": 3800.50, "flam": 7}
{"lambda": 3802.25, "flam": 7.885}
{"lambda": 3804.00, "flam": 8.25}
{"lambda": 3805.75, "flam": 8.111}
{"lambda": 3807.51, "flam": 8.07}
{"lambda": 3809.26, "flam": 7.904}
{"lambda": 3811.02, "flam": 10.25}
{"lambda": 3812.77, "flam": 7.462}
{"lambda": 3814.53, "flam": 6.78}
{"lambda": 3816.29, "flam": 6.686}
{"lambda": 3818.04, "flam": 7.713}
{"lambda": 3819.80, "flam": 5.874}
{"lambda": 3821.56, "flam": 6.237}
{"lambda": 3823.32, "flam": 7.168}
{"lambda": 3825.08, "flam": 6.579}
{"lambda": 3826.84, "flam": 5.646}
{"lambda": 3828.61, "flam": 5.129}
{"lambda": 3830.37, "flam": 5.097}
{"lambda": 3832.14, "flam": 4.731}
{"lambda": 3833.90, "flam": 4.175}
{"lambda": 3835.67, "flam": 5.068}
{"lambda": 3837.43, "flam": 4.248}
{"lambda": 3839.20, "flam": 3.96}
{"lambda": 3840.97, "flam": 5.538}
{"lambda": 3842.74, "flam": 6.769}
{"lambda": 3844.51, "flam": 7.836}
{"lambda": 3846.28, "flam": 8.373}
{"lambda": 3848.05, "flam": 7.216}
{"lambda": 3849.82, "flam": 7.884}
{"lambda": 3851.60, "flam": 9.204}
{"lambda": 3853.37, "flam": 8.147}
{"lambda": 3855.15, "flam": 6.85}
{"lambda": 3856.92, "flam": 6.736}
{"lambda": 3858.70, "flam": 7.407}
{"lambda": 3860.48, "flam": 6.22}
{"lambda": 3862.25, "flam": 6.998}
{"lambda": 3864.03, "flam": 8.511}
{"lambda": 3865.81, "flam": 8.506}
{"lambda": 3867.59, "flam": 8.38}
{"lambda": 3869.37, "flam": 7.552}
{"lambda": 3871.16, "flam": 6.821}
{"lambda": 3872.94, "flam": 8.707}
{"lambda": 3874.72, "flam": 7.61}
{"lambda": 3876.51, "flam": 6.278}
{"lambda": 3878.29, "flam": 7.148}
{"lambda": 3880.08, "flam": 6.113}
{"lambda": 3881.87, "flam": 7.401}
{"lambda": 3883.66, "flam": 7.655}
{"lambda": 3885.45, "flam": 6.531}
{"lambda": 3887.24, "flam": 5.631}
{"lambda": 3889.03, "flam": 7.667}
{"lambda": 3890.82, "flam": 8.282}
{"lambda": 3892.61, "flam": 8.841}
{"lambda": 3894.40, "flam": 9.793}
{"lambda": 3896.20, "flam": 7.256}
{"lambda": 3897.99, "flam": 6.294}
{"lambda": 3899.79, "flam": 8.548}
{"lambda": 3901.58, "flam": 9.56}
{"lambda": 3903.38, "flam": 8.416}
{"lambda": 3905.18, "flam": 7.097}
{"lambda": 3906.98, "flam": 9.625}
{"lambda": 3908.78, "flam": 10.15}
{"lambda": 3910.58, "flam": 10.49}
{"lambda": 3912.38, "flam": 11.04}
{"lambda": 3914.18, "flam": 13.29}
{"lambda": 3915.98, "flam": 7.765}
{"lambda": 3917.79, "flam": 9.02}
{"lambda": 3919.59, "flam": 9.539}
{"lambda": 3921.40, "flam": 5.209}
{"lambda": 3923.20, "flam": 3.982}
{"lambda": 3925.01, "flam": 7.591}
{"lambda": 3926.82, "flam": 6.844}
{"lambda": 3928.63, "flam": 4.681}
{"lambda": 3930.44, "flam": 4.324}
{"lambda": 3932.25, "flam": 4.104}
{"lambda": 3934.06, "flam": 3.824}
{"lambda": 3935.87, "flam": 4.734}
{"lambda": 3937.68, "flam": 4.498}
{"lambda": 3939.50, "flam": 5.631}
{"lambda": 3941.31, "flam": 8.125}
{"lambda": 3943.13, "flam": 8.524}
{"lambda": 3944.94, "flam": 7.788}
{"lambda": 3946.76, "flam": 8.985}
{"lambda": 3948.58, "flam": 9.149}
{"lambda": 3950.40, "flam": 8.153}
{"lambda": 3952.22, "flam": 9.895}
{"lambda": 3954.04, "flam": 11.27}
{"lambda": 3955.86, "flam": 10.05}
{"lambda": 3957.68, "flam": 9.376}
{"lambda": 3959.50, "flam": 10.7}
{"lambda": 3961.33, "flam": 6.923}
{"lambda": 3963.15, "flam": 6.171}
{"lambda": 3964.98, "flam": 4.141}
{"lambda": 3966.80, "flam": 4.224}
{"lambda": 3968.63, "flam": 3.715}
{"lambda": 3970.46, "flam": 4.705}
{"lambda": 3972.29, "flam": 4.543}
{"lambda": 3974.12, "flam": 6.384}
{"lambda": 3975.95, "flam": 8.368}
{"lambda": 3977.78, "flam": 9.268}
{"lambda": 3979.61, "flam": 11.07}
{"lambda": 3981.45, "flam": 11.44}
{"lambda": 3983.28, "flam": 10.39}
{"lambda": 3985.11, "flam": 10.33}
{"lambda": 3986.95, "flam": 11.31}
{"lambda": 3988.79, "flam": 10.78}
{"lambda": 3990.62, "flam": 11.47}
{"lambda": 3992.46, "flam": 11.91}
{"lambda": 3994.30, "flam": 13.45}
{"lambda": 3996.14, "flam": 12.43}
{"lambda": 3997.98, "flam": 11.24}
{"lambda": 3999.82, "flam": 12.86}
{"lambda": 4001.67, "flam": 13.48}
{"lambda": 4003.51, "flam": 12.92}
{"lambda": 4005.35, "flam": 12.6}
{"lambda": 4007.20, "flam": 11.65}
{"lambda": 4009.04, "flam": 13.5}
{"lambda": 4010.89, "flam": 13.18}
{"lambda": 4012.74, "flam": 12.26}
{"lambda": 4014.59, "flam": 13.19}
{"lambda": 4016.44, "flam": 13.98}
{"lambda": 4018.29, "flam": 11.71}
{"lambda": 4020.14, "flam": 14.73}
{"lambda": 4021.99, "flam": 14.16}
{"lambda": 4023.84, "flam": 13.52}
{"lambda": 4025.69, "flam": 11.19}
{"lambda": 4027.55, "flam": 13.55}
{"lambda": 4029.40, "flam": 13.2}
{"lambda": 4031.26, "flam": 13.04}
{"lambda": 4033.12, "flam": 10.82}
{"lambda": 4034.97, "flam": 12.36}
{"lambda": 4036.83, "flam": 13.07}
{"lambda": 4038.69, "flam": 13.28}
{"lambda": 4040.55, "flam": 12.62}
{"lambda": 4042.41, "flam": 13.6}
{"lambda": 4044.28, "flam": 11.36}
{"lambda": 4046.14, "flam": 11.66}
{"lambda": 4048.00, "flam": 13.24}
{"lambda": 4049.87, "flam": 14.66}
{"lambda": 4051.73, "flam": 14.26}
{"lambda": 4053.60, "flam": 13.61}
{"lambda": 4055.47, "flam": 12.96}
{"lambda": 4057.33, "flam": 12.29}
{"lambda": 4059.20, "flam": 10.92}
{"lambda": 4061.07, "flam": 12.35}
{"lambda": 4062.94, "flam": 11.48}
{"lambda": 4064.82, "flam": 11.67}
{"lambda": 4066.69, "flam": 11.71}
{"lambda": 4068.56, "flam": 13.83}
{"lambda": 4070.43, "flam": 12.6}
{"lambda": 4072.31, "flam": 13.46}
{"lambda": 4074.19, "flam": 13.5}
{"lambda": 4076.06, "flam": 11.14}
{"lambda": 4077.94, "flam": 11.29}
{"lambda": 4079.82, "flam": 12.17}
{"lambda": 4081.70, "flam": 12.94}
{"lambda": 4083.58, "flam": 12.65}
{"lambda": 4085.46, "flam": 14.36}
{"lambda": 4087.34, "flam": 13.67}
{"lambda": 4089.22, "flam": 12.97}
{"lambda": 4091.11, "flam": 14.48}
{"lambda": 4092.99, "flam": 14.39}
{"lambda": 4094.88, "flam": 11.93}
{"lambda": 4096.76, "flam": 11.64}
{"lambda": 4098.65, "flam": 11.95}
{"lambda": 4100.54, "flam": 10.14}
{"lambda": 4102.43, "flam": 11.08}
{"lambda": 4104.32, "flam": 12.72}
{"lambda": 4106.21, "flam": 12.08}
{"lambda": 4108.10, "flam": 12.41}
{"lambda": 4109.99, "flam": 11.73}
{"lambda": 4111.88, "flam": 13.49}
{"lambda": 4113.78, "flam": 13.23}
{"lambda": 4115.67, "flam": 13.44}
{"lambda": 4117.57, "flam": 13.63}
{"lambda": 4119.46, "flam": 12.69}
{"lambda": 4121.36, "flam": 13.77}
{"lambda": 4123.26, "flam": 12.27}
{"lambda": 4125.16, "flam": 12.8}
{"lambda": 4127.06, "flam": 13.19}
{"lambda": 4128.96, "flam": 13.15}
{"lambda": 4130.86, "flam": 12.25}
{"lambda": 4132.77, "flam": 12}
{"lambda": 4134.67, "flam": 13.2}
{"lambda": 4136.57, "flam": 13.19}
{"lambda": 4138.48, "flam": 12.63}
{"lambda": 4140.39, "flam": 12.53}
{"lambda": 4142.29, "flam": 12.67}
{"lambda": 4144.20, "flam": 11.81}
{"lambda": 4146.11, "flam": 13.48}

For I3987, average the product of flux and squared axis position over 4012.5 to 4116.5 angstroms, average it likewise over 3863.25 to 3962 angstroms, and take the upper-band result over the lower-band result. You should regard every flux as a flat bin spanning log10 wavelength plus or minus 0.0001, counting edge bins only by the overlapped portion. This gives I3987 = 1.75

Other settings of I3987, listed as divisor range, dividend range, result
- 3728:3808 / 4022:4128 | 1.98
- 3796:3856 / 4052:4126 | 2.13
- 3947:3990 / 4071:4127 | 1.61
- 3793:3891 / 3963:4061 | 1.80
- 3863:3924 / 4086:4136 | 1.75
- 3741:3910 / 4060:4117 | 1.96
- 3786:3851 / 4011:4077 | 2.13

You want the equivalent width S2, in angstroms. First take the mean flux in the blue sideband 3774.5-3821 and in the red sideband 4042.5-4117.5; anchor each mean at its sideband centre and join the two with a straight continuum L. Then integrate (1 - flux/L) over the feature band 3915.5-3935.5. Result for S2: 8.0 angstroms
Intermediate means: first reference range 7.85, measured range 6.01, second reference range 12.6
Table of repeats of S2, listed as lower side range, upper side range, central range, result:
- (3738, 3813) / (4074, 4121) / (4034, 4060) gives -2.3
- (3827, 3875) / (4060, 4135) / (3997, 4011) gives -3.0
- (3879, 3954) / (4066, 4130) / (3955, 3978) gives 5.8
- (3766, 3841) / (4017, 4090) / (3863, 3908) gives 5.9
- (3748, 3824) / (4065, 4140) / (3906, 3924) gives 1.1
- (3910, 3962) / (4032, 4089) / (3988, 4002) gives -2.9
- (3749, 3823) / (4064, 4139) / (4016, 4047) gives -3.4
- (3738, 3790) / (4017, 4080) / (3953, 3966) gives 3.2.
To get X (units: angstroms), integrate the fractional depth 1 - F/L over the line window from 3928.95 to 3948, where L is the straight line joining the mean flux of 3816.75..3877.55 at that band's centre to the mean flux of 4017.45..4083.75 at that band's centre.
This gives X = 6.8 angstroms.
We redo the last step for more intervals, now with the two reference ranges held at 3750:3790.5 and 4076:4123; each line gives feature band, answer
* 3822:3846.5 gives 8.7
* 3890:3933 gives 8.3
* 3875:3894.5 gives 4.6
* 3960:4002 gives 7.2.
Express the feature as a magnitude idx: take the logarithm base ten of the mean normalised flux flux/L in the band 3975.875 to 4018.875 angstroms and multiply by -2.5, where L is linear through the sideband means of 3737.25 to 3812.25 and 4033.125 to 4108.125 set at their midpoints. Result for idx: -0.06 mag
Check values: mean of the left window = 7.49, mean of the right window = 12.6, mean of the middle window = 11.9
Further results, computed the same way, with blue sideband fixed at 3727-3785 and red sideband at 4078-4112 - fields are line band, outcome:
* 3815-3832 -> 0.361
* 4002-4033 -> -0.138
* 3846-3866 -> 0.192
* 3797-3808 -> 0.112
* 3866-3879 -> 0.229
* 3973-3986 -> 0.144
